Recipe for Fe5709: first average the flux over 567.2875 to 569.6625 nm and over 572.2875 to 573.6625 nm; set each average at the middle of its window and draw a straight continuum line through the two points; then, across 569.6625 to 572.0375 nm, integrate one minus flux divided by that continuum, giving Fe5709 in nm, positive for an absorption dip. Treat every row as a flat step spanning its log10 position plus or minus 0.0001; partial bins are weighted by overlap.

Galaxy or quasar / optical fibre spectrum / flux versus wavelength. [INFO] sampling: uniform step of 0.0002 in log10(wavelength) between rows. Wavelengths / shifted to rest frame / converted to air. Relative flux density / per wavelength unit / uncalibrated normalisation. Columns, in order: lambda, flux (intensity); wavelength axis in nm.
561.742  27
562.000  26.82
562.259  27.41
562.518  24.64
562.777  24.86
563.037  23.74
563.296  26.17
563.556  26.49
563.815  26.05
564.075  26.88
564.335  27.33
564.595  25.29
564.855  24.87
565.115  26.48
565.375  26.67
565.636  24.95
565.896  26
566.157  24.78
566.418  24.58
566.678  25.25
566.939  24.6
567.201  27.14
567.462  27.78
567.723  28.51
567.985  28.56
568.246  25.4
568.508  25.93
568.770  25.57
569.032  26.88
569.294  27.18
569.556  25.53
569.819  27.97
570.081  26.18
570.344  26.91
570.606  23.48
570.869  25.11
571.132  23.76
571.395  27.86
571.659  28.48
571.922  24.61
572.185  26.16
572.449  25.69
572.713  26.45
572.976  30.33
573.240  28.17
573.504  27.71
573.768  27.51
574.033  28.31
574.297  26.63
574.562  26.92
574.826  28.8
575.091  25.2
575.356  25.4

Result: 0.106 nm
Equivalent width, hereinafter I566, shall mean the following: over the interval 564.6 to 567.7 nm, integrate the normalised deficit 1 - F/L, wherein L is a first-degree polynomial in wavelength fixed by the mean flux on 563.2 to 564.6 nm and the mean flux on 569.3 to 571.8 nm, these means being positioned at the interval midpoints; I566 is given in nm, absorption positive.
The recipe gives 0.06 nm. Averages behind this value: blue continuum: 26.5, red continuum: 26.2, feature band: 25.8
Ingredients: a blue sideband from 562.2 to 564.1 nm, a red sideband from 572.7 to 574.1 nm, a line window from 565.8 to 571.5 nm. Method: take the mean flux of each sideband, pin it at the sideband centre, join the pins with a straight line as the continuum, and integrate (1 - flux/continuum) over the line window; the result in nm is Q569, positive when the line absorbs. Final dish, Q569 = 0.19 nm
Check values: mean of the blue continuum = 25.7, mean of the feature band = 26.1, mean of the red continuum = 28.2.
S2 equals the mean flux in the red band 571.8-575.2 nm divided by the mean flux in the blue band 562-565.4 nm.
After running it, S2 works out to 1.05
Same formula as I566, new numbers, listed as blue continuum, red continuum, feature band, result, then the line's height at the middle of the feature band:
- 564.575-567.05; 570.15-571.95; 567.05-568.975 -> -0.11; 25.6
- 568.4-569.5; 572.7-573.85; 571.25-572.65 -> 0.06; 27.7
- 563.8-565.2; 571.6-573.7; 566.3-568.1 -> -0.01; 26.5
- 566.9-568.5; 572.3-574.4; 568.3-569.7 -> 0.05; 27.2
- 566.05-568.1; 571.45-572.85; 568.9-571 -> 0.02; 26.4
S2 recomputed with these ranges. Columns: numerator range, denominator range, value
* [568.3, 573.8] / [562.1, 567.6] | 1.03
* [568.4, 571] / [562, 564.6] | 1.00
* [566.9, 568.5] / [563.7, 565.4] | 1.03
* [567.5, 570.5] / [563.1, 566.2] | 1.03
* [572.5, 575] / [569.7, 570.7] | 1.06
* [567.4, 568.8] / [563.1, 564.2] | 1.03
